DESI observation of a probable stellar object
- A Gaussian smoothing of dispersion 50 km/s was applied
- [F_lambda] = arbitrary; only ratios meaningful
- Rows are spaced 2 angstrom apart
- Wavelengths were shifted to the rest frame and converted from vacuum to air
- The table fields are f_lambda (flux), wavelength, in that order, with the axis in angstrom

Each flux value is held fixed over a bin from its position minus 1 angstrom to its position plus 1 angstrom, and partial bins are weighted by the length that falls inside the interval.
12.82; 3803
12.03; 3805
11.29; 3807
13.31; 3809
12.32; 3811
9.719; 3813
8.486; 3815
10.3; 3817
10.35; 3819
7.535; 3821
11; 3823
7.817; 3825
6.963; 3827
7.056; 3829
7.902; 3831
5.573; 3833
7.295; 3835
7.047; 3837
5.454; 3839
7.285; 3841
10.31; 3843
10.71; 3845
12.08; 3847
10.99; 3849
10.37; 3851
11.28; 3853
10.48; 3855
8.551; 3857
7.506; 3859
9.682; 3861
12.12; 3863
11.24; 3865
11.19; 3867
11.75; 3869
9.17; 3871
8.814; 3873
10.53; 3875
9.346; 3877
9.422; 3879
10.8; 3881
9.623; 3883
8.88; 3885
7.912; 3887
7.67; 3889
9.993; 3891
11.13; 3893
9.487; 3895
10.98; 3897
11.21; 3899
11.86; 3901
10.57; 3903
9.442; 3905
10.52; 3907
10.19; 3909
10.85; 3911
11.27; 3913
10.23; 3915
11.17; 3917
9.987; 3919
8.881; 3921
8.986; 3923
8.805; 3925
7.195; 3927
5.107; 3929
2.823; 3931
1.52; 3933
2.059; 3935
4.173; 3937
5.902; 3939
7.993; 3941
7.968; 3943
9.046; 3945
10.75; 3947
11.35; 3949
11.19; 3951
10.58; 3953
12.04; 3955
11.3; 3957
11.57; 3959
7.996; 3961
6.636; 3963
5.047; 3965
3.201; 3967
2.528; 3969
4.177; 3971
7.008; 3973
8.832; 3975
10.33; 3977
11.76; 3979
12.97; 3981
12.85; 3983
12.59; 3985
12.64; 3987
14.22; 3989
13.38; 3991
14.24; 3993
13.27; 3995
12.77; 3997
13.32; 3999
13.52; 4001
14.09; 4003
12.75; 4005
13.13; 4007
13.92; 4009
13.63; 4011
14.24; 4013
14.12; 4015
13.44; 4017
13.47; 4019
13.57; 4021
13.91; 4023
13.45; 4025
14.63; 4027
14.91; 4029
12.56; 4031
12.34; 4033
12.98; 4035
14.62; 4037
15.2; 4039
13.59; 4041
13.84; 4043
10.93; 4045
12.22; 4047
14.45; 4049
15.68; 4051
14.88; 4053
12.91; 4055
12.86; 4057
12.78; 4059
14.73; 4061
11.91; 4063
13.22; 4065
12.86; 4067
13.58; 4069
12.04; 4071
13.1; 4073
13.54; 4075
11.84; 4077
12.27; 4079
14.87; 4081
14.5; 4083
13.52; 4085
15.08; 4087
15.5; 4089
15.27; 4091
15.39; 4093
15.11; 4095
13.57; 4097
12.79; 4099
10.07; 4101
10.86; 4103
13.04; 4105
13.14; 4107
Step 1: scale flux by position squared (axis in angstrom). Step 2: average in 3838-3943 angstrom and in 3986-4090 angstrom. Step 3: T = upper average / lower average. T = 1.6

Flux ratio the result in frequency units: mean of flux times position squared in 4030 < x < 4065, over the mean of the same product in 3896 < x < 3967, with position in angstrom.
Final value 1.64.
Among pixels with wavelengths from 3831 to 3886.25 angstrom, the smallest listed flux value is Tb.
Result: 5.454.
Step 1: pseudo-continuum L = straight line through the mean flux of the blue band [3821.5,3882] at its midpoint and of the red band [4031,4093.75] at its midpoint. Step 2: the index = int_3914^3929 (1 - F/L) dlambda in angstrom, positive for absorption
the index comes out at 2.3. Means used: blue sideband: 9.31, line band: 9.04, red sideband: 13.6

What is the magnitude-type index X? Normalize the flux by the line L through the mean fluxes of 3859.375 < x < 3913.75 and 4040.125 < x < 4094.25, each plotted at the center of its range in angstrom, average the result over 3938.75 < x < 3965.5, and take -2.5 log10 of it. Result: 0.21 mag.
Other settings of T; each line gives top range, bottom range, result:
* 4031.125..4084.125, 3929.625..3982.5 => 1.81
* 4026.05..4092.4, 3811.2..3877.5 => 1.63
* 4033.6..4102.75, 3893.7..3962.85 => 1.62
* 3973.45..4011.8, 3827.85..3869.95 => 1.47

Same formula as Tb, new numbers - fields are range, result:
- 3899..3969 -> 1.52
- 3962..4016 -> 2.528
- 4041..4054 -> 10.93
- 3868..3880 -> 8.814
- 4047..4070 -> 11.91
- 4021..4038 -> 12.34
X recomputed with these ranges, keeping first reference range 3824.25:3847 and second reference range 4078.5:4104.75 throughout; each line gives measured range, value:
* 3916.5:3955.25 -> 0.291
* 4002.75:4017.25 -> -0.153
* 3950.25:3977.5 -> 0.324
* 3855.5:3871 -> -0.209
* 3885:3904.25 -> -0.096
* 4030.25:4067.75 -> -0.054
